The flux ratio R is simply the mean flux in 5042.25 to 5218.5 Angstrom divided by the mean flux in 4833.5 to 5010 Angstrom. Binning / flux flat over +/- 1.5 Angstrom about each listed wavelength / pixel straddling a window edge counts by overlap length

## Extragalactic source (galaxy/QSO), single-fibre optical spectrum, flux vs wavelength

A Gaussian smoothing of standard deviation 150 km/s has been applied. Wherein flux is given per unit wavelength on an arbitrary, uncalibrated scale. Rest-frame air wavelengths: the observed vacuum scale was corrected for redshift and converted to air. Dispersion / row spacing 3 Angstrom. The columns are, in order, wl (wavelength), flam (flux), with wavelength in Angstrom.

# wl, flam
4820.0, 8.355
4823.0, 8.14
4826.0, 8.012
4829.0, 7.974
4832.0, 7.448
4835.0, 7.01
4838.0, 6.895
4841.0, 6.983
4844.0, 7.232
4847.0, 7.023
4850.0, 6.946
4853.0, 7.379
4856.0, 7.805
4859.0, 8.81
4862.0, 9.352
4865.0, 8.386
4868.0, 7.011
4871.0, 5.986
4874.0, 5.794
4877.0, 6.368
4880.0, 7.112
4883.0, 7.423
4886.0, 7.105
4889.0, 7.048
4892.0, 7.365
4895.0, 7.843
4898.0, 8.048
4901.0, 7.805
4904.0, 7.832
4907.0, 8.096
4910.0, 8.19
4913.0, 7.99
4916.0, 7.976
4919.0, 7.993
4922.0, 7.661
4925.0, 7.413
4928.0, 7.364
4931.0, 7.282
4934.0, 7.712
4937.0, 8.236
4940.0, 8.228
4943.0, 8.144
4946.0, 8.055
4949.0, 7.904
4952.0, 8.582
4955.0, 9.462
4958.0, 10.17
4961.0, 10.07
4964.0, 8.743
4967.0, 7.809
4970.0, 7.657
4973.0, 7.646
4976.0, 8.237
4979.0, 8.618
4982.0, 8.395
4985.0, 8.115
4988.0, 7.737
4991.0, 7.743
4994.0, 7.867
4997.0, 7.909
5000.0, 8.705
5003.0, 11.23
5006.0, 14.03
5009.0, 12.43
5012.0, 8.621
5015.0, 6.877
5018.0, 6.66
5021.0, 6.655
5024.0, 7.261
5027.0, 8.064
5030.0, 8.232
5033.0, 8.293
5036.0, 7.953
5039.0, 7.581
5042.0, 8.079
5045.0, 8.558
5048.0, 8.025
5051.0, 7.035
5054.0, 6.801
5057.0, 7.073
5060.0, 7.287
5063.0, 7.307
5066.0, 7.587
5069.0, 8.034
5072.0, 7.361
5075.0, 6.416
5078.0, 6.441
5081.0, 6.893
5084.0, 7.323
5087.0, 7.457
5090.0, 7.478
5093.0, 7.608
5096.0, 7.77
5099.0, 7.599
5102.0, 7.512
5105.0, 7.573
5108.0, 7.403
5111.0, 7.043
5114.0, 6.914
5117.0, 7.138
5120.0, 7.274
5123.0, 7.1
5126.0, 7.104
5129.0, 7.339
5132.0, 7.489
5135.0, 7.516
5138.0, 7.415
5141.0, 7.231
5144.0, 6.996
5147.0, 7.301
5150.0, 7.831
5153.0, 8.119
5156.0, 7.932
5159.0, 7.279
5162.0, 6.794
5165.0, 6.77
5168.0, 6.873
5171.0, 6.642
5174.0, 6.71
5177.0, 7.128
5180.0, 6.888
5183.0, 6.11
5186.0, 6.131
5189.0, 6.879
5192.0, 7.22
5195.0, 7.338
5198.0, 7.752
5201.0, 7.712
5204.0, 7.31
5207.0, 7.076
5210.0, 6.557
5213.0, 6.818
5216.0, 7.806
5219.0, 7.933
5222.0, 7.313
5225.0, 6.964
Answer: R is 0.90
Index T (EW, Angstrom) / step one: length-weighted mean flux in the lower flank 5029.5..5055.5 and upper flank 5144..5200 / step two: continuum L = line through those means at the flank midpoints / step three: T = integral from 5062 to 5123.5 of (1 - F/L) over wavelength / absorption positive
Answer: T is 2.0 Angstrom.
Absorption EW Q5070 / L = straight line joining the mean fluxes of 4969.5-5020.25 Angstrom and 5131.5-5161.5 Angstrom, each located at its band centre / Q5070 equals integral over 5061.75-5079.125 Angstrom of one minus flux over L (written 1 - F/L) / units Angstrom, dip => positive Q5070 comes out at 1.9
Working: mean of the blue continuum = 8.72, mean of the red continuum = 7.49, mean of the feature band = 7.21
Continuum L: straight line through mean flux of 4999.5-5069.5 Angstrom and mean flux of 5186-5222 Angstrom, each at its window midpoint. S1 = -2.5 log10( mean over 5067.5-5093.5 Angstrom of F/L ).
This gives 0.112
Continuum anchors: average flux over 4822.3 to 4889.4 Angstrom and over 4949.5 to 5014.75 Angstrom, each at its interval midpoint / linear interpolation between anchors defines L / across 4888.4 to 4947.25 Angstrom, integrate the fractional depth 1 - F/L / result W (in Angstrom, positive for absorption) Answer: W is 2.3 Angstrom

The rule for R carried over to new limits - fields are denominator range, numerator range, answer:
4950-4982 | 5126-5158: 0.86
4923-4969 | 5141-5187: 0.85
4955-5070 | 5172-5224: 0.85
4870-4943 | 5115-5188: 0.95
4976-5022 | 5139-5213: 0.81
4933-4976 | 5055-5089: 0.85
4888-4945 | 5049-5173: 0.93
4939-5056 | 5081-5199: 0.86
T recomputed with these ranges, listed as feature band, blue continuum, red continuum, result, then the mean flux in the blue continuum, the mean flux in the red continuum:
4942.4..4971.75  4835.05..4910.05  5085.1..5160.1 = -5.0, 7.41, 7.42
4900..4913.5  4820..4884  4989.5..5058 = -0.5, 7.41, 8.34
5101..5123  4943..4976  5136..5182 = 0.8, 8.57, 7.19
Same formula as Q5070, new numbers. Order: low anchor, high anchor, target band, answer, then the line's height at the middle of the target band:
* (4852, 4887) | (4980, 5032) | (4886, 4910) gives -0.22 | 7.64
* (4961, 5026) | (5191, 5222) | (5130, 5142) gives 0.52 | 7.75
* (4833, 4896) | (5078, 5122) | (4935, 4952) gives -1.98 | 7.29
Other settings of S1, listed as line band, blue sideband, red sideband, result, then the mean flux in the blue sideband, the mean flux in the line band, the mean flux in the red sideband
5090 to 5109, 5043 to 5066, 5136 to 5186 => -0.04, 7.46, 7.57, 7.1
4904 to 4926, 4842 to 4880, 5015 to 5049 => -0.06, 7.33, 7.91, 7.72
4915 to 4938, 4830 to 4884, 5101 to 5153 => -0.06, 7.28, 7.69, 7.33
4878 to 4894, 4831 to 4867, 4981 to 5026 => 0.09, 7.6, 7.2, 8.68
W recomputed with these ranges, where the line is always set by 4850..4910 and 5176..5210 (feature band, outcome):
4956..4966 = -2.9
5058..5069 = -0.4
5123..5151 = -0.9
